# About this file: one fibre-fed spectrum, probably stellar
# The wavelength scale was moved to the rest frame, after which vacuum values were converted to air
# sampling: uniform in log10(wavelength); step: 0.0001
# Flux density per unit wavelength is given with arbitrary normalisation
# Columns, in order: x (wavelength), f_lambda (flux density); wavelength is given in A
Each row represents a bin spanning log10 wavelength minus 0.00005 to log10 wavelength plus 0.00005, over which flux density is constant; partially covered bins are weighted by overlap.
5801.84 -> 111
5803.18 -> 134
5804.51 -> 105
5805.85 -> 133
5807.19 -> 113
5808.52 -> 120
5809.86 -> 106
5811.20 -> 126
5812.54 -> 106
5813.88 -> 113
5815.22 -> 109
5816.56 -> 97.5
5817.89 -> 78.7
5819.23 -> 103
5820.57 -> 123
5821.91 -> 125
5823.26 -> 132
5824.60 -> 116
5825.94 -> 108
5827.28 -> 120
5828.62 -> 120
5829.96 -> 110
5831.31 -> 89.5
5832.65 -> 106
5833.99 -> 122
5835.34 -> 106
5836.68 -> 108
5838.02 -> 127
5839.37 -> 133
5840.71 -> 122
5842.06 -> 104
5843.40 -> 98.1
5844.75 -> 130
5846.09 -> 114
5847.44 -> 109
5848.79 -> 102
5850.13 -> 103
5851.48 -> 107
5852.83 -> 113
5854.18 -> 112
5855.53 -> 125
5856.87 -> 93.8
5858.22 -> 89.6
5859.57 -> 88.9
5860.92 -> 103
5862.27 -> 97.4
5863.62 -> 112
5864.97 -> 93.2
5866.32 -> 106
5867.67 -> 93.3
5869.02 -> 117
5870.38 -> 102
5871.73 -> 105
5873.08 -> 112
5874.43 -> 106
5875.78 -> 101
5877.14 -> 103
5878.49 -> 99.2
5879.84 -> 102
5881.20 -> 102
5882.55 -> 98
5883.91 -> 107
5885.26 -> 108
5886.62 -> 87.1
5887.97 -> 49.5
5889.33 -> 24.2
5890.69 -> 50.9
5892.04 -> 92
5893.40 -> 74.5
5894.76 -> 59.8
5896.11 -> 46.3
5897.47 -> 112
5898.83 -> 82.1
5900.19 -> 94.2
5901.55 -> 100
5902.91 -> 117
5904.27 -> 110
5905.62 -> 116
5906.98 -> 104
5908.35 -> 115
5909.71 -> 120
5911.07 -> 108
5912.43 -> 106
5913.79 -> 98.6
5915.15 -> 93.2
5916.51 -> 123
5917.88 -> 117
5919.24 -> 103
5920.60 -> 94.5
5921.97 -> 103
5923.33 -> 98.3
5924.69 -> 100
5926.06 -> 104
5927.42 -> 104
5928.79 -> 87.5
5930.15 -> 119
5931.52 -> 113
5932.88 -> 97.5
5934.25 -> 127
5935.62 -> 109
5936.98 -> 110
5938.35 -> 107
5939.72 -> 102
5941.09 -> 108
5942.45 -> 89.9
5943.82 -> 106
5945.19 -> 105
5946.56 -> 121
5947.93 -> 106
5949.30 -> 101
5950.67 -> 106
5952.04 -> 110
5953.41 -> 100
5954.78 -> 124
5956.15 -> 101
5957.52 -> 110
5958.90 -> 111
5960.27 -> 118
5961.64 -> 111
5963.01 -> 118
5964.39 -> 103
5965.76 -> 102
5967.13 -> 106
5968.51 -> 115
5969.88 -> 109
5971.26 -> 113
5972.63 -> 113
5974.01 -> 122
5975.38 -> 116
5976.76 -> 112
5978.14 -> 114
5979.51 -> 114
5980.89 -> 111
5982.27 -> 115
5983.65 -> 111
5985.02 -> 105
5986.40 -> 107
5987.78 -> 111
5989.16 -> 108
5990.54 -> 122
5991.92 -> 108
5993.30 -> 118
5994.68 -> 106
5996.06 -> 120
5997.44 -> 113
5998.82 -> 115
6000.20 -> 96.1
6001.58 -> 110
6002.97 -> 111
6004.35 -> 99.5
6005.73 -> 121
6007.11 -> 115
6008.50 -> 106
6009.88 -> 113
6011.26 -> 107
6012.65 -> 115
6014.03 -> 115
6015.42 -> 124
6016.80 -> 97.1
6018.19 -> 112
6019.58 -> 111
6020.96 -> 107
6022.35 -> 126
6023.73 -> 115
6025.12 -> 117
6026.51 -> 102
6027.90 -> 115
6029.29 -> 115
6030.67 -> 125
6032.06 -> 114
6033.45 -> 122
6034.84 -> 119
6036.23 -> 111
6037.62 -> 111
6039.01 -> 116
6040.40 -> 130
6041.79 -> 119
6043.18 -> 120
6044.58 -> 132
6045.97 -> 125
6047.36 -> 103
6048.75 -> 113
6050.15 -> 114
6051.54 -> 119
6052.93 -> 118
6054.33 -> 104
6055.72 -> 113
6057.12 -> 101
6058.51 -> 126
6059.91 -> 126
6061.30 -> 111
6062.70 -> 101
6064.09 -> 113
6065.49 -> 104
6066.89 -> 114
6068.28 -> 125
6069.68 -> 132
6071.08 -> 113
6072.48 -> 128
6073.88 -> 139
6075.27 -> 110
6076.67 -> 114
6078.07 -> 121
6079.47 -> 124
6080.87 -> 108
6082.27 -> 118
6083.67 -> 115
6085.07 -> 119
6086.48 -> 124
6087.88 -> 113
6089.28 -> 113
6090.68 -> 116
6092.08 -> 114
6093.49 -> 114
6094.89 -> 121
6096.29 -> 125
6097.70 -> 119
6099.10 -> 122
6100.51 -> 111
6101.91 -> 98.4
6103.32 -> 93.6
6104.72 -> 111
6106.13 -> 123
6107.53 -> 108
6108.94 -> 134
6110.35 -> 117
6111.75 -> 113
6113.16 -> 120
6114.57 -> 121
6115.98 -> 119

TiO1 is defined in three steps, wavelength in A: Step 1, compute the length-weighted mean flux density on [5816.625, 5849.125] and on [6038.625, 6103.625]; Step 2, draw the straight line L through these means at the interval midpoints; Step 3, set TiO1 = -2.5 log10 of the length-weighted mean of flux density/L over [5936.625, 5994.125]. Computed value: 0.05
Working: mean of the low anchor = 113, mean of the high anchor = 117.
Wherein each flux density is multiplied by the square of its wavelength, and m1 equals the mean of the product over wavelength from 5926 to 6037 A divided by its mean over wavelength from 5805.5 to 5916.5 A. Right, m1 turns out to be 1.12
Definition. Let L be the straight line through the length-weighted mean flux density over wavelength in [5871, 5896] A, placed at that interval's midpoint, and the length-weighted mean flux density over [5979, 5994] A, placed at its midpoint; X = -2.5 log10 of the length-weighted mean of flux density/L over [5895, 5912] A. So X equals -0.103 mag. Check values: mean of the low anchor 86.9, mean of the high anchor 112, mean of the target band 101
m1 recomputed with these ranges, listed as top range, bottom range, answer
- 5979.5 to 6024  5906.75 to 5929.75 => 1.09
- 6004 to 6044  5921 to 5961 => 1.10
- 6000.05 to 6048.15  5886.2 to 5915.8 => 1.34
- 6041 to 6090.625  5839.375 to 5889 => 1.21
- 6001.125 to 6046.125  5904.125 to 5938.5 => 1.11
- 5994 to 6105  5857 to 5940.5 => 1.22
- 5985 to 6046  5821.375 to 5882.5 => 1.11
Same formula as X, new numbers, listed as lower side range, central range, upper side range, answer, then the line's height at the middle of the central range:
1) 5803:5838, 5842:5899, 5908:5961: 0.15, 110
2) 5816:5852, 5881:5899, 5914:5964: 0.37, 109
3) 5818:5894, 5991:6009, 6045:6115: 0.01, 112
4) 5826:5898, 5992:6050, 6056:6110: -0.02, 112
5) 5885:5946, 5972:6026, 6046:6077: -0.04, 108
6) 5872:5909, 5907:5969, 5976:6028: -0.08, 100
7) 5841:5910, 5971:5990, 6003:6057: -0.03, 109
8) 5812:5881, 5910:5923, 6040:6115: 0.05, 111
